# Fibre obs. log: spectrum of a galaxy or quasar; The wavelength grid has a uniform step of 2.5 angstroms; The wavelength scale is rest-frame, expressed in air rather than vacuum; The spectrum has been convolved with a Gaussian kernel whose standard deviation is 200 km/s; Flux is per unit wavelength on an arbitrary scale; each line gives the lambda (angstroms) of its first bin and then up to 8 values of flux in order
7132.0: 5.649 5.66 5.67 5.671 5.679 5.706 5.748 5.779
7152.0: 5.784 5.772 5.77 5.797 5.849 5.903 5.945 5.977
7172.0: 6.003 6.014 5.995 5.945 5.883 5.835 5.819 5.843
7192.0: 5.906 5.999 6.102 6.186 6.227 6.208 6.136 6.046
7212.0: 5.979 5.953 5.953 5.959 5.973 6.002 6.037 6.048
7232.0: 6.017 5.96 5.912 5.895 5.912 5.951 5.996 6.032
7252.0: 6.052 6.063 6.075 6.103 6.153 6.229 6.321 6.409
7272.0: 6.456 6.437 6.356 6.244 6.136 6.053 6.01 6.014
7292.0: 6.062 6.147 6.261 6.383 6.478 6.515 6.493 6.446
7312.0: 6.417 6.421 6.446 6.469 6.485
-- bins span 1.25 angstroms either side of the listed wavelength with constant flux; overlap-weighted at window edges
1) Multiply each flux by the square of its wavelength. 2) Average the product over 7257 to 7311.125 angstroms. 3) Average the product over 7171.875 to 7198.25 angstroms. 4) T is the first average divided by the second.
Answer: 1.1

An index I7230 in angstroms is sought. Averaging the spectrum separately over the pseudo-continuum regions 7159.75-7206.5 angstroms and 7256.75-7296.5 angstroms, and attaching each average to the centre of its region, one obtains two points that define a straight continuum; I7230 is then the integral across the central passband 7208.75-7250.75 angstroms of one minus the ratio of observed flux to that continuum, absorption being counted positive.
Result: 0.8 angstroms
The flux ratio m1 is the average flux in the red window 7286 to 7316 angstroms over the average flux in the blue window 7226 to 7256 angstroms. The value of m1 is 1.05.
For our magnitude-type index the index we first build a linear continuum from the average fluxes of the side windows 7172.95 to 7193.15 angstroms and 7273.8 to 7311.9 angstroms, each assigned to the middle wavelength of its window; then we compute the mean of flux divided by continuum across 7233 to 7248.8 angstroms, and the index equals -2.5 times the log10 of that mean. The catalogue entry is 0.03 mag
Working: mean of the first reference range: 5.91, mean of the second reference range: 6.27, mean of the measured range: 5.94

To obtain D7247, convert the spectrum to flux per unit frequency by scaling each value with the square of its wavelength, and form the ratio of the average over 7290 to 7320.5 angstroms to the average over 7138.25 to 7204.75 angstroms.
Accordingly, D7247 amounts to 1.12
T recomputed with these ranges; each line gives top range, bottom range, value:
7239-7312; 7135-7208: 1.08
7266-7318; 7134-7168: 1.14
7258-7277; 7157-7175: 1.10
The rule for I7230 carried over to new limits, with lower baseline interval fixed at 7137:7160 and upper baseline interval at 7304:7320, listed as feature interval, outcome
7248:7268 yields 0.3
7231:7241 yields 0.3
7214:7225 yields 0.2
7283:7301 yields 0.7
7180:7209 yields -0.3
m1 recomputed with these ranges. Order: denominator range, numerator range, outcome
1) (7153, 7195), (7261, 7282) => 1.07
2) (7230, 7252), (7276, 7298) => 1.03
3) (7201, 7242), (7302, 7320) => 1.07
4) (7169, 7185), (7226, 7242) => 1.00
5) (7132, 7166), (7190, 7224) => 1.05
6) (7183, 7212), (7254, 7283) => 1.04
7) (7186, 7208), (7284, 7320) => 1.04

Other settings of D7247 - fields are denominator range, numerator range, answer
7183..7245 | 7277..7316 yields 1.07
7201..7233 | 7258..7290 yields 1.05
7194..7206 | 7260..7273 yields 1.04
